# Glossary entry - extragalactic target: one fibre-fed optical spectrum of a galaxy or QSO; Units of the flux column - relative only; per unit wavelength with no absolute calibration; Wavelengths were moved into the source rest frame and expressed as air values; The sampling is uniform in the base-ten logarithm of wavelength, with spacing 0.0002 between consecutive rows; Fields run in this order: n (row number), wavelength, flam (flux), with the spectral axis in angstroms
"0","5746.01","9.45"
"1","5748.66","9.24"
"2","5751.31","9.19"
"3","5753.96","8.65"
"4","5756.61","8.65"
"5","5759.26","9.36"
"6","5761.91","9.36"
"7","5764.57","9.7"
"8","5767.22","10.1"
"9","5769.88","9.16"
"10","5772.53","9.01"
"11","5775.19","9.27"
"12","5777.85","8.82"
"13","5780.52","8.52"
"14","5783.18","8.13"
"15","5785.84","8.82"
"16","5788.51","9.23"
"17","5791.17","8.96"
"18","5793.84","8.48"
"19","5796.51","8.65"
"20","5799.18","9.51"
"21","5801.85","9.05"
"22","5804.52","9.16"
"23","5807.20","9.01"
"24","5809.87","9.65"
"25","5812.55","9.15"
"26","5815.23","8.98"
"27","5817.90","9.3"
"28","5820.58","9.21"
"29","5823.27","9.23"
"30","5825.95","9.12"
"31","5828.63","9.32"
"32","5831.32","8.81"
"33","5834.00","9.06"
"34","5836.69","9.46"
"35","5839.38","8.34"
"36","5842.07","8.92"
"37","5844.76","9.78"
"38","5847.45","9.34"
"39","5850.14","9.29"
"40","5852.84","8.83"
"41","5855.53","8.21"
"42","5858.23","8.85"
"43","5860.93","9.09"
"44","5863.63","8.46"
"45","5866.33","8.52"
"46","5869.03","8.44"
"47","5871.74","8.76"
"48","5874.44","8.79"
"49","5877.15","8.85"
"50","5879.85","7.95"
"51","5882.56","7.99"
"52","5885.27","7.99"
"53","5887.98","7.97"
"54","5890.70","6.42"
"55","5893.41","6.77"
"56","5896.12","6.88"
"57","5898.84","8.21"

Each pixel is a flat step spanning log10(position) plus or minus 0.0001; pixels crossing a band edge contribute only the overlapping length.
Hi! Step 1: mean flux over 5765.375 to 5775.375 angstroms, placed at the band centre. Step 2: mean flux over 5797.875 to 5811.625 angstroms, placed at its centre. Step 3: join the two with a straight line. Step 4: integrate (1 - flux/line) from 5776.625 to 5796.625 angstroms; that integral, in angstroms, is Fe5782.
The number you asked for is 1.4 angstroms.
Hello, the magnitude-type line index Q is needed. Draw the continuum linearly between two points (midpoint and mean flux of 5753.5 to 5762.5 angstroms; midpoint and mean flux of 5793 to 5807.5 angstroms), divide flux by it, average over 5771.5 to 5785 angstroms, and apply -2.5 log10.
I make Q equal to 0.03 mag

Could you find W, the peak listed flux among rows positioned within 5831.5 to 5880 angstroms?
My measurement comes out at 9.78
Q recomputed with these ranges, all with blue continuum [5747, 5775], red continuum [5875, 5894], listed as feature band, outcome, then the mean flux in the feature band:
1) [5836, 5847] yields -0.10 mag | 9.12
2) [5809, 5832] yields -0.08 mag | 9.2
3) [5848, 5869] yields -0.08 mag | 8.75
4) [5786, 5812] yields -0.03 mag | 9.07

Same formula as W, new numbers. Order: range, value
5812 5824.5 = 9.3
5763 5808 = 10.1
